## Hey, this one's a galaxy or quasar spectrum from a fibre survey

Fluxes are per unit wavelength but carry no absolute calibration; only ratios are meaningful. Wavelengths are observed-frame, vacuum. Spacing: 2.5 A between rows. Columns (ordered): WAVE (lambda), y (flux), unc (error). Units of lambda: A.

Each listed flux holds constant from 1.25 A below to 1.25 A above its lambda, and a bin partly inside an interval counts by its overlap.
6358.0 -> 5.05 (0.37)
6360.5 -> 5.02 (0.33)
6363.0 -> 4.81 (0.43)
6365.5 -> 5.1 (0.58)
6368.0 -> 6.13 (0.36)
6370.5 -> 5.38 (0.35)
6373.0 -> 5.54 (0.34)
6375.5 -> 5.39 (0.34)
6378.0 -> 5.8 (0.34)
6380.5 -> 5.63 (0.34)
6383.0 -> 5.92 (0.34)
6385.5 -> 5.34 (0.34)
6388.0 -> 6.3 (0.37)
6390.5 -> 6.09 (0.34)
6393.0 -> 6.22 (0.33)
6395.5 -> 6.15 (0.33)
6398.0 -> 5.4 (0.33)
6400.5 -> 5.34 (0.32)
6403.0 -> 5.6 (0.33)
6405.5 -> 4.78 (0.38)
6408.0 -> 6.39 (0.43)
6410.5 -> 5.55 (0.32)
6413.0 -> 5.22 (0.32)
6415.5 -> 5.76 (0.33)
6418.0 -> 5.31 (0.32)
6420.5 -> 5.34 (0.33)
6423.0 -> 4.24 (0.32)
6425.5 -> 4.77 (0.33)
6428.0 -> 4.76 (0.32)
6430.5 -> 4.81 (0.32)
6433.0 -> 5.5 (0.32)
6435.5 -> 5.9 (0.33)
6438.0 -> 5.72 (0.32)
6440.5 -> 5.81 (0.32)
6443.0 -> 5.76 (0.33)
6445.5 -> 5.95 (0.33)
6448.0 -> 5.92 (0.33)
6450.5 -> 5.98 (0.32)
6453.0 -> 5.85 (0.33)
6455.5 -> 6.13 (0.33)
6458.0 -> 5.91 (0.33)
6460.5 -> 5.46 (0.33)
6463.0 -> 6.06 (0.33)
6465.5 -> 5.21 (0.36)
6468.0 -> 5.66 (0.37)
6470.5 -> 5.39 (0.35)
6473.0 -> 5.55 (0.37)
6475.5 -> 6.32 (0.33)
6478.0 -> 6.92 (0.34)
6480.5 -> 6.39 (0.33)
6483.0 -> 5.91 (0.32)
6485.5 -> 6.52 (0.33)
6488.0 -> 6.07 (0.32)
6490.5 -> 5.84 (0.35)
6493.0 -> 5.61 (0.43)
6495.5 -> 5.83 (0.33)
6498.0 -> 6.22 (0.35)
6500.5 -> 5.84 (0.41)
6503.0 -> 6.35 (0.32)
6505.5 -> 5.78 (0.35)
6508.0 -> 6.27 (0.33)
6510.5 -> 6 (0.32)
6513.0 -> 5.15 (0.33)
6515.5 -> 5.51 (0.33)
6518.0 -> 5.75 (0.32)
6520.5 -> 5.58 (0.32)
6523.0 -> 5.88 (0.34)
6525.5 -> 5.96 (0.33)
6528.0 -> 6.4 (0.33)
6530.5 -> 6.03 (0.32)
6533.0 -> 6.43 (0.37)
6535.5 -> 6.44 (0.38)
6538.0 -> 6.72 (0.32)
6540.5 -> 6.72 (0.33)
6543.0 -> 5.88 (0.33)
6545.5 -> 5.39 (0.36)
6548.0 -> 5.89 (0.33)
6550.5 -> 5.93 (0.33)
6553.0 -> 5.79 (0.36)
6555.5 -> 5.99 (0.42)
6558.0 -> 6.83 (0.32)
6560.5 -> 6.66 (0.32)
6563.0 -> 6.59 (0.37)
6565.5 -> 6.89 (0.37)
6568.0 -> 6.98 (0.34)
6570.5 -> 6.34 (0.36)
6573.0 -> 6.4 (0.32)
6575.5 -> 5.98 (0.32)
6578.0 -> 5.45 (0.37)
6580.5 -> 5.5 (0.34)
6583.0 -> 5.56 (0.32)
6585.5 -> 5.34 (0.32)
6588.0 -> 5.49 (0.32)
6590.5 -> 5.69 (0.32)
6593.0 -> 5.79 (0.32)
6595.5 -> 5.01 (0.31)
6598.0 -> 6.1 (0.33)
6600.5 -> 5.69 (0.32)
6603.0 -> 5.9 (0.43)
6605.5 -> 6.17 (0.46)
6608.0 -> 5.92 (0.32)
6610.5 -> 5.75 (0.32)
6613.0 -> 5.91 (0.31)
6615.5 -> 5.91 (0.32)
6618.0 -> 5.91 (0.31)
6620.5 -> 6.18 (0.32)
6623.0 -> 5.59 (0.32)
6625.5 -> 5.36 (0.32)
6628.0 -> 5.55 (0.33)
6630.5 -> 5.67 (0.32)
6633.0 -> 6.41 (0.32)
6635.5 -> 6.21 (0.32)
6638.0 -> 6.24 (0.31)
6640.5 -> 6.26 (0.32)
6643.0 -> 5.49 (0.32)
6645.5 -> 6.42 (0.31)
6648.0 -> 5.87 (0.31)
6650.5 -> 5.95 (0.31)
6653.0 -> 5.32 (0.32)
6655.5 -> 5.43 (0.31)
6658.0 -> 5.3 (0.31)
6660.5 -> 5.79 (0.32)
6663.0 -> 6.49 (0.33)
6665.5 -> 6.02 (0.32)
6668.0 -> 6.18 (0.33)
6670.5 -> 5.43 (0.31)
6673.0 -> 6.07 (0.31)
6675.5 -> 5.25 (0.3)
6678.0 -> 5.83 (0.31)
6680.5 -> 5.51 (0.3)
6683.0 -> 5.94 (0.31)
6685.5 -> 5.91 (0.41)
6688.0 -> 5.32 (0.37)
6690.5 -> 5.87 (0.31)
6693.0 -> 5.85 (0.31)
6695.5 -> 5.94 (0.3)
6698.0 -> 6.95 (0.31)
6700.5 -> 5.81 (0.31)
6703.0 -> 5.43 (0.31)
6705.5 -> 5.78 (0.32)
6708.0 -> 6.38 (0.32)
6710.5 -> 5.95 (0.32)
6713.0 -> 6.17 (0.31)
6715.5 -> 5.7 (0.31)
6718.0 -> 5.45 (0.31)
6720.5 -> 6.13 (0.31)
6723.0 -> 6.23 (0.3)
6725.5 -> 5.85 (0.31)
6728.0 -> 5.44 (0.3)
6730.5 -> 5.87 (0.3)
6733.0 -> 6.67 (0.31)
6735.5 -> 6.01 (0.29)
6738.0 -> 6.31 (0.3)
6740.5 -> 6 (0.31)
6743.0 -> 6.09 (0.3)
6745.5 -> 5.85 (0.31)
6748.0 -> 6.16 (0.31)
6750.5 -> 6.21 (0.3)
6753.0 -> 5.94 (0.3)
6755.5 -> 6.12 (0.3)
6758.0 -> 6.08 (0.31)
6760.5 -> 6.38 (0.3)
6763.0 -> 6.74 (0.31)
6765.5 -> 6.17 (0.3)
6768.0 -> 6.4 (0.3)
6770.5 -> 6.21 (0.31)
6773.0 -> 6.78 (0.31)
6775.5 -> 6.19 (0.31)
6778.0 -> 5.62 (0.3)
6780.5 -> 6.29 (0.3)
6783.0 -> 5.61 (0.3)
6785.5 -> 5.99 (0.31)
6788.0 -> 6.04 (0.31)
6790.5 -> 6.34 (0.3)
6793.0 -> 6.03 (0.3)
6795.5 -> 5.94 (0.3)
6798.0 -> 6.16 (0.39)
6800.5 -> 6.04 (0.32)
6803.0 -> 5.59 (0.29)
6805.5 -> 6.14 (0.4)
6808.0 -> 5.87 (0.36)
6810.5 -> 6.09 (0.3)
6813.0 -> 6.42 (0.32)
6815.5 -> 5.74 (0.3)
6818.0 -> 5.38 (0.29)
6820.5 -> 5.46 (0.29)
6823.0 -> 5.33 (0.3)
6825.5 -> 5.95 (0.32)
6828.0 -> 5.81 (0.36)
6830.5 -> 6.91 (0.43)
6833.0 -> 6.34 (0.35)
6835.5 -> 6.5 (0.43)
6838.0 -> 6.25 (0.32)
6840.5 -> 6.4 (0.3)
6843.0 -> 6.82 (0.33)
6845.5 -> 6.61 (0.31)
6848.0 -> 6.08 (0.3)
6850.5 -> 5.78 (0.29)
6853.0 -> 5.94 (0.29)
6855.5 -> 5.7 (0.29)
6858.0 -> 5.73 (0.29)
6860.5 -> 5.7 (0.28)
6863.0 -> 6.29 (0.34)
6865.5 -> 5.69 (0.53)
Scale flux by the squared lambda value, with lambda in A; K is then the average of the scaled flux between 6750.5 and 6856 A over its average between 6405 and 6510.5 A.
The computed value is 1.18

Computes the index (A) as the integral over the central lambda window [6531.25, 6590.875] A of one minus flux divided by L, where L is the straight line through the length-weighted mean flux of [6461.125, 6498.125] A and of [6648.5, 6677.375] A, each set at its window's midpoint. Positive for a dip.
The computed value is -2.7 A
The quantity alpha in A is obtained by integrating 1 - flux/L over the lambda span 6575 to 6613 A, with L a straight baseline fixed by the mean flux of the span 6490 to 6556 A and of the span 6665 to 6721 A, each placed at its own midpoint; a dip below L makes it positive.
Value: 1.5 A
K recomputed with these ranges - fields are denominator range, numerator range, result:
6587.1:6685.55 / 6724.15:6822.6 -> 1.08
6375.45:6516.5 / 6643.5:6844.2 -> 1.15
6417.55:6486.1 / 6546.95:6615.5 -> 1.10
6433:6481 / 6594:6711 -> 1.06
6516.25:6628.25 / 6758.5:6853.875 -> 1.10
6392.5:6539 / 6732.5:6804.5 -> 1.16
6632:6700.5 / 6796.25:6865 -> 1.07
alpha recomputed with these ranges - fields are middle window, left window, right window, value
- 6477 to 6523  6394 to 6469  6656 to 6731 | -2.8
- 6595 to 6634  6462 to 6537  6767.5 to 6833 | 1.0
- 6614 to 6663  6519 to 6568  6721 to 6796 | 2.6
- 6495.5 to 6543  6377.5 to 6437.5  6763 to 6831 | -3.3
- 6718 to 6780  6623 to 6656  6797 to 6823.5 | -2.9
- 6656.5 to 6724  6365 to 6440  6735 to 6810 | 1.2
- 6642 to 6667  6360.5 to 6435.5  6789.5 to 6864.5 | 0.0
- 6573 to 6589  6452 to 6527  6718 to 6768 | 0.9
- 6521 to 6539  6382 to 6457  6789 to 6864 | -1.6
